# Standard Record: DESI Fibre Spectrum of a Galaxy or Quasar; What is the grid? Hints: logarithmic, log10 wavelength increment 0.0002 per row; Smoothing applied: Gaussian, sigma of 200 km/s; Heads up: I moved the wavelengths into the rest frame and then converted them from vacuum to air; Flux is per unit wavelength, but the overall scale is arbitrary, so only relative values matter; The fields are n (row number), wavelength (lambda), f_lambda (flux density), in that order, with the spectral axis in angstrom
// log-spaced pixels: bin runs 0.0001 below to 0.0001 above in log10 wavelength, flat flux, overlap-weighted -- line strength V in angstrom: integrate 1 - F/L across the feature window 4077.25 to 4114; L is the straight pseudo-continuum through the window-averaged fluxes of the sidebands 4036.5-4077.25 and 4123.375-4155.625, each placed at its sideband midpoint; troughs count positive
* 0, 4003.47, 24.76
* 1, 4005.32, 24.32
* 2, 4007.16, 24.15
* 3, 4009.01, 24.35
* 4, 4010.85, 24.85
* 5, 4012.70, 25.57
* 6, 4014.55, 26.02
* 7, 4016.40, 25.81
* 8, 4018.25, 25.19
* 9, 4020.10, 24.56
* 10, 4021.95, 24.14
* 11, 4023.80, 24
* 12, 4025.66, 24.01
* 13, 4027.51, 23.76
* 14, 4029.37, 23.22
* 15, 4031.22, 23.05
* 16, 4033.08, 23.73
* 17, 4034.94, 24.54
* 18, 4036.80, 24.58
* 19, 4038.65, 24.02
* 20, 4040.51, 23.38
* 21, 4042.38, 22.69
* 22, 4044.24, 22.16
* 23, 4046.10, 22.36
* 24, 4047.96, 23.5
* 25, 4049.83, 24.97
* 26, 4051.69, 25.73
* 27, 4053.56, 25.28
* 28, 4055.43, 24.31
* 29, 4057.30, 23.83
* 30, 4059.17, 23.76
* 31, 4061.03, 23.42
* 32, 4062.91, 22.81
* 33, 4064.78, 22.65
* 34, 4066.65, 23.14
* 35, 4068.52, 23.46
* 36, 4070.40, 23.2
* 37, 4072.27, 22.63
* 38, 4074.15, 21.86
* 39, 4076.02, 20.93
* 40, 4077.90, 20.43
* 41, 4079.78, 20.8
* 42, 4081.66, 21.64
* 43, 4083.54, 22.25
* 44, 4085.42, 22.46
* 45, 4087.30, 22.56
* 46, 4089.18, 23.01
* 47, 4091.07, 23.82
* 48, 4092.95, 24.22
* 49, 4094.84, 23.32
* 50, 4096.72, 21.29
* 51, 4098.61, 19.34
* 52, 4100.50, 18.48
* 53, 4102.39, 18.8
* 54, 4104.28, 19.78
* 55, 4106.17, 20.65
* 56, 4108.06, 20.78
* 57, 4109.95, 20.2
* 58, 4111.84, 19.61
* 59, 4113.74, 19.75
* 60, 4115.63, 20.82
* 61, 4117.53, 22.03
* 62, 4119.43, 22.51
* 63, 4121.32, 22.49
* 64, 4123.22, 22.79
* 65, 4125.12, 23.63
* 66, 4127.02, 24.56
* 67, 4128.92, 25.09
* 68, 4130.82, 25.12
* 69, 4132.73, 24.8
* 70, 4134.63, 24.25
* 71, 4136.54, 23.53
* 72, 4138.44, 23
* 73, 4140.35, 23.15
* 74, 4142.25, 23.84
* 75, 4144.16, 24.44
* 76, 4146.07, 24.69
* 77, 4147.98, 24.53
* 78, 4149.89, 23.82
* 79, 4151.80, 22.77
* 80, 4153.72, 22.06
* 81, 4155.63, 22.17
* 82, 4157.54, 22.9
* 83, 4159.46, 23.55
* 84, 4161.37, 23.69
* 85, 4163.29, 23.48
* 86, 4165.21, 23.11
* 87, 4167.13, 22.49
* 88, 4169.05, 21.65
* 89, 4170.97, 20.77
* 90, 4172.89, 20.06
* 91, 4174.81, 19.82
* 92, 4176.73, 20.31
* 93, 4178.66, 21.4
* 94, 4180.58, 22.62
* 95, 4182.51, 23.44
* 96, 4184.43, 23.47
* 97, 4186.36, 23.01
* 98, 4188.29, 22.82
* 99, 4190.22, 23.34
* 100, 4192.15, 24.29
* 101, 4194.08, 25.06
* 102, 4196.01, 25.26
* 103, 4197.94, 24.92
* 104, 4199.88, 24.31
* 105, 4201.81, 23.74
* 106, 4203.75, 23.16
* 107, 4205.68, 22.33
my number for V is 3.75 angstrom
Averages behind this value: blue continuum 23.4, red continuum 23.9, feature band 21.2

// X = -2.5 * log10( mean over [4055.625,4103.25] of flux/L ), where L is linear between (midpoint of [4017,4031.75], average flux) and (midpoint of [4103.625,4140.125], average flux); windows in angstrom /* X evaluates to 0.05 mag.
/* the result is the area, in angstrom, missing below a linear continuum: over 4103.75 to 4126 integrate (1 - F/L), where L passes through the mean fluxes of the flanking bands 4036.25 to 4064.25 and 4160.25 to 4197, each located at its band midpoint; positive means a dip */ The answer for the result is 1.8 angstrom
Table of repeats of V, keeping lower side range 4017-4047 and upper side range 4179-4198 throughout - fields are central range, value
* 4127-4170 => 0.25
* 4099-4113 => 2.35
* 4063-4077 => 0.69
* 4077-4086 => 0.85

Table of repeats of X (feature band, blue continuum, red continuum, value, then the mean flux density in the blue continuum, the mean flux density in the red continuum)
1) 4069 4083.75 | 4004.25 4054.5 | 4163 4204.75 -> 0.10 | 24.2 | 22.8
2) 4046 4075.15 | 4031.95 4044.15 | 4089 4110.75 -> -0.04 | 23.7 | 21.1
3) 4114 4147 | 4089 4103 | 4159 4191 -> -0.08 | 21.5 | 22.3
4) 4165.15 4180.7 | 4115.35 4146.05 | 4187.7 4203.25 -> 0.14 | 23.6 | 24.2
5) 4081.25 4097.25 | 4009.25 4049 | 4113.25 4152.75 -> 0.04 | 24.1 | 23.5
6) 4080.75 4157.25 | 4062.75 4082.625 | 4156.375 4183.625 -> -0.02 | 22.1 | 22.1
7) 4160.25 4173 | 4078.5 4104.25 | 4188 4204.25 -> 0.05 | 21.6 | 24.2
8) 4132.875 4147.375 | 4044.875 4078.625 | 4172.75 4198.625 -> -0.04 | 23.2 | 22.9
